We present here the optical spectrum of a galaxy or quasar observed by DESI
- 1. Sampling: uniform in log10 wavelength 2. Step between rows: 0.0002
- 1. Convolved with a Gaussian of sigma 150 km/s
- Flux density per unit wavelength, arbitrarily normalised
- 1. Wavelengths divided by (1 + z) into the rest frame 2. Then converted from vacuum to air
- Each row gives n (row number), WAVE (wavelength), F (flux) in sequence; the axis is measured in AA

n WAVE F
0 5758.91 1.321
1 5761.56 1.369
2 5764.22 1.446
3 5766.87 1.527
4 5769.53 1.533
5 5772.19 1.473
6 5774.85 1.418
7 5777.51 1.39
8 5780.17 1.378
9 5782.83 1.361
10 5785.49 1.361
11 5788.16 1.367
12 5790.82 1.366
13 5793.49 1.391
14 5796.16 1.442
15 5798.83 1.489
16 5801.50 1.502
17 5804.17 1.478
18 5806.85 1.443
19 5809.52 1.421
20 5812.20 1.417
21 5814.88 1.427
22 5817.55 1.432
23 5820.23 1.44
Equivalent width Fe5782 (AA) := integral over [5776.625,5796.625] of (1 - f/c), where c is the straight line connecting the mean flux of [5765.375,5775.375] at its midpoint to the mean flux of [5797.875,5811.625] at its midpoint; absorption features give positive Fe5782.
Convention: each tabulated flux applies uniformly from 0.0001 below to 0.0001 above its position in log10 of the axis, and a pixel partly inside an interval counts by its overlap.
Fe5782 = 1.3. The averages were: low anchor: 1.49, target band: 1.38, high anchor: 1.46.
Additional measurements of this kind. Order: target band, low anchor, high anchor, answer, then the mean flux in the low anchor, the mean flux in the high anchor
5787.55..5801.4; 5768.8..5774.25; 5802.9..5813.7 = 0.3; 1.49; 1.44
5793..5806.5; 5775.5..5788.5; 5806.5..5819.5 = -0.6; 1.37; 1.43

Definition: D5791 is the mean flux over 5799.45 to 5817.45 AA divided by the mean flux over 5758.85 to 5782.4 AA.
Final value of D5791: 1.0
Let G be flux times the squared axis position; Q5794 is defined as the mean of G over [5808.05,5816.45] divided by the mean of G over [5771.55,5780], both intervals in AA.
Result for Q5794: 1.02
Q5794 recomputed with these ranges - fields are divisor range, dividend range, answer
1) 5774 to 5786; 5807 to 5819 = 1.04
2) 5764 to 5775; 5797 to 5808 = 1.00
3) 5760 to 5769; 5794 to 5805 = 1.03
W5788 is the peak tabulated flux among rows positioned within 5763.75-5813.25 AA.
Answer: 1.533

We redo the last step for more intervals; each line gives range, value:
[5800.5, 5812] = 1.502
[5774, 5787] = 1.418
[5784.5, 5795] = 1.391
